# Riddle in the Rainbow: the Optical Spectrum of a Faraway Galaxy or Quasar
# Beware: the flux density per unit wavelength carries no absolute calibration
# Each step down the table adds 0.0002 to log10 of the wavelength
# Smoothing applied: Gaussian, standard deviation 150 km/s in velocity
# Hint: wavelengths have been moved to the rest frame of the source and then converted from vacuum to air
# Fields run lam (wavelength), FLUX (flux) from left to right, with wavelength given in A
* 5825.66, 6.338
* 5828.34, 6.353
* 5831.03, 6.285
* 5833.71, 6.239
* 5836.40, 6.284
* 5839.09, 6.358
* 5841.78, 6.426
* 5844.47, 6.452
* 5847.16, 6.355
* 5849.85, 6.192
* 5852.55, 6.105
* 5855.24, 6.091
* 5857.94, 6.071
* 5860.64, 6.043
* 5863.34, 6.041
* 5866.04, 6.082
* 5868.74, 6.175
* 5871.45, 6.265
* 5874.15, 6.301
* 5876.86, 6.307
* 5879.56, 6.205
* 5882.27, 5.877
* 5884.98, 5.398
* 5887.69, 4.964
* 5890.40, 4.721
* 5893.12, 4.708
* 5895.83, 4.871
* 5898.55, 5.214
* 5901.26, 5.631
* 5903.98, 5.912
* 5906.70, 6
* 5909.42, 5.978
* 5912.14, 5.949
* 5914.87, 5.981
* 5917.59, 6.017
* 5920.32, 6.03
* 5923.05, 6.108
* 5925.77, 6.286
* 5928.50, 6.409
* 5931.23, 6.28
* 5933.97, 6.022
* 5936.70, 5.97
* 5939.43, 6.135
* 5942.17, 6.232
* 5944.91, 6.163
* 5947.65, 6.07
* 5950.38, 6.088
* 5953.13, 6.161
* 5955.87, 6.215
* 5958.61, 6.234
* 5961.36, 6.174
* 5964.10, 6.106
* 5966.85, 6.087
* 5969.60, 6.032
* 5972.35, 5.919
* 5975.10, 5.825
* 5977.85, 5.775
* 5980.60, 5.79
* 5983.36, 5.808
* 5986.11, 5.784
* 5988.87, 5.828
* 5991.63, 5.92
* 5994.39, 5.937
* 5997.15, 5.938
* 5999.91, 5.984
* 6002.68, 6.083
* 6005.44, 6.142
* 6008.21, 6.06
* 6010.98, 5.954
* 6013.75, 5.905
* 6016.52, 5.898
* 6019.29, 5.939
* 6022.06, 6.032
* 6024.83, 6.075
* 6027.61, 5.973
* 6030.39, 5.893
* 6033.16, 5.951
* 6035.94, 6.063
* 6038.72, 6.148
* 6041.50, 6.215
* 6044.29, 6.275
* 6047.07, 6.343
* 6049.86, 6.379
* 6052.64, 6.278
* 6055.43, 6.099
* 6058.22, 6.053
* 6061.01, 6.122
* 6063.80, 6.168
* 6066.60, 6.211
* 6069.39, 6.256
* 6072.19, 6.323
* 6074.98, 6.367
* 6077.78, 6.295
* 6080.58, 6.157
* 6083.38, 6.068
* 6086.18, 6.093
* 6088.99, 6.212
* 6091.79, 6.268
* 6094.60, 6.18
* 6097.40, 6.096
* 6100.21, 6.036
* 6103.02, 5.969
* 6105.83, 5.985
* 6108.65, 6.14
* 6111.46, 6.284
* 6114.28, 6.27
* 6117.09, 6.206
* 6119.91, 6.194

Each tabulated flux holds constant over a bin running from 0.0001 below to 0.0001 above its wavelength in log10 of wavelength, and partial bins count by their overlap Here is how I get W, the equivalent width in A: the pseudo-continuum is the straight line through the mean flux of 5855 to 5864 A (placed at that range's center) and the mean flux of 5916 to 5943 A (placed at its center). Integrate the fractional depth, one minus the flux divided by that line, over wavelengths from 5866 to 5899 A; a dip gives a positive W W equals 2.6 A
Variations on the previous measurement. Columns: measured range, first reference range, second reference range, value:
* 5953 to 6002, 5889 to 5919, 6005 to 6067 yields -1.0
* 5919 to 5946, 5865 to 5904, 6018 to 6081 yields -1.8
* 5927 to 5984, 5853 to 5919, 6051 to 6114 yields -1.5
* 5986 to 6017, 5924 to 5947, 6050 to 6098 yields 1.1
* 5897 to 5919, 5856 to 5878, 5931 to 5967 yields 1.1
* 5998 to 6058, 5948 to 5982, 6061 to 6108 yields 0.2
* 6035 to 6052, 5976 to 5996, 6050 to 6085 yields -0.4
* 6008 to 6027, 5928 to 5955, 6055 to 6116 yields 0.6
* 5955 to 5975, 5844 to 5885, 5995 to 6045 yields -0.1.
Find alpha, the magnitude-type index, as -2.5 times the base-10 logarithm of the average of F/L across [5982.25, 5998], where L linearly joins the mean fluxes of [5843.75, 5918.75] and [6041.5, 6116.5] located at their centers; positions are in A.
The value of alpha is 0.03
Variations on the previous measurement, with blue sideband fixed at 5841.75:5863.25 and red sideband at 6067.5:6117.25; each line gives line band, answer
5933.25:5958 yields 0.011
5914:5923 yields 0.030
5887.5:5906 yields 0.192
